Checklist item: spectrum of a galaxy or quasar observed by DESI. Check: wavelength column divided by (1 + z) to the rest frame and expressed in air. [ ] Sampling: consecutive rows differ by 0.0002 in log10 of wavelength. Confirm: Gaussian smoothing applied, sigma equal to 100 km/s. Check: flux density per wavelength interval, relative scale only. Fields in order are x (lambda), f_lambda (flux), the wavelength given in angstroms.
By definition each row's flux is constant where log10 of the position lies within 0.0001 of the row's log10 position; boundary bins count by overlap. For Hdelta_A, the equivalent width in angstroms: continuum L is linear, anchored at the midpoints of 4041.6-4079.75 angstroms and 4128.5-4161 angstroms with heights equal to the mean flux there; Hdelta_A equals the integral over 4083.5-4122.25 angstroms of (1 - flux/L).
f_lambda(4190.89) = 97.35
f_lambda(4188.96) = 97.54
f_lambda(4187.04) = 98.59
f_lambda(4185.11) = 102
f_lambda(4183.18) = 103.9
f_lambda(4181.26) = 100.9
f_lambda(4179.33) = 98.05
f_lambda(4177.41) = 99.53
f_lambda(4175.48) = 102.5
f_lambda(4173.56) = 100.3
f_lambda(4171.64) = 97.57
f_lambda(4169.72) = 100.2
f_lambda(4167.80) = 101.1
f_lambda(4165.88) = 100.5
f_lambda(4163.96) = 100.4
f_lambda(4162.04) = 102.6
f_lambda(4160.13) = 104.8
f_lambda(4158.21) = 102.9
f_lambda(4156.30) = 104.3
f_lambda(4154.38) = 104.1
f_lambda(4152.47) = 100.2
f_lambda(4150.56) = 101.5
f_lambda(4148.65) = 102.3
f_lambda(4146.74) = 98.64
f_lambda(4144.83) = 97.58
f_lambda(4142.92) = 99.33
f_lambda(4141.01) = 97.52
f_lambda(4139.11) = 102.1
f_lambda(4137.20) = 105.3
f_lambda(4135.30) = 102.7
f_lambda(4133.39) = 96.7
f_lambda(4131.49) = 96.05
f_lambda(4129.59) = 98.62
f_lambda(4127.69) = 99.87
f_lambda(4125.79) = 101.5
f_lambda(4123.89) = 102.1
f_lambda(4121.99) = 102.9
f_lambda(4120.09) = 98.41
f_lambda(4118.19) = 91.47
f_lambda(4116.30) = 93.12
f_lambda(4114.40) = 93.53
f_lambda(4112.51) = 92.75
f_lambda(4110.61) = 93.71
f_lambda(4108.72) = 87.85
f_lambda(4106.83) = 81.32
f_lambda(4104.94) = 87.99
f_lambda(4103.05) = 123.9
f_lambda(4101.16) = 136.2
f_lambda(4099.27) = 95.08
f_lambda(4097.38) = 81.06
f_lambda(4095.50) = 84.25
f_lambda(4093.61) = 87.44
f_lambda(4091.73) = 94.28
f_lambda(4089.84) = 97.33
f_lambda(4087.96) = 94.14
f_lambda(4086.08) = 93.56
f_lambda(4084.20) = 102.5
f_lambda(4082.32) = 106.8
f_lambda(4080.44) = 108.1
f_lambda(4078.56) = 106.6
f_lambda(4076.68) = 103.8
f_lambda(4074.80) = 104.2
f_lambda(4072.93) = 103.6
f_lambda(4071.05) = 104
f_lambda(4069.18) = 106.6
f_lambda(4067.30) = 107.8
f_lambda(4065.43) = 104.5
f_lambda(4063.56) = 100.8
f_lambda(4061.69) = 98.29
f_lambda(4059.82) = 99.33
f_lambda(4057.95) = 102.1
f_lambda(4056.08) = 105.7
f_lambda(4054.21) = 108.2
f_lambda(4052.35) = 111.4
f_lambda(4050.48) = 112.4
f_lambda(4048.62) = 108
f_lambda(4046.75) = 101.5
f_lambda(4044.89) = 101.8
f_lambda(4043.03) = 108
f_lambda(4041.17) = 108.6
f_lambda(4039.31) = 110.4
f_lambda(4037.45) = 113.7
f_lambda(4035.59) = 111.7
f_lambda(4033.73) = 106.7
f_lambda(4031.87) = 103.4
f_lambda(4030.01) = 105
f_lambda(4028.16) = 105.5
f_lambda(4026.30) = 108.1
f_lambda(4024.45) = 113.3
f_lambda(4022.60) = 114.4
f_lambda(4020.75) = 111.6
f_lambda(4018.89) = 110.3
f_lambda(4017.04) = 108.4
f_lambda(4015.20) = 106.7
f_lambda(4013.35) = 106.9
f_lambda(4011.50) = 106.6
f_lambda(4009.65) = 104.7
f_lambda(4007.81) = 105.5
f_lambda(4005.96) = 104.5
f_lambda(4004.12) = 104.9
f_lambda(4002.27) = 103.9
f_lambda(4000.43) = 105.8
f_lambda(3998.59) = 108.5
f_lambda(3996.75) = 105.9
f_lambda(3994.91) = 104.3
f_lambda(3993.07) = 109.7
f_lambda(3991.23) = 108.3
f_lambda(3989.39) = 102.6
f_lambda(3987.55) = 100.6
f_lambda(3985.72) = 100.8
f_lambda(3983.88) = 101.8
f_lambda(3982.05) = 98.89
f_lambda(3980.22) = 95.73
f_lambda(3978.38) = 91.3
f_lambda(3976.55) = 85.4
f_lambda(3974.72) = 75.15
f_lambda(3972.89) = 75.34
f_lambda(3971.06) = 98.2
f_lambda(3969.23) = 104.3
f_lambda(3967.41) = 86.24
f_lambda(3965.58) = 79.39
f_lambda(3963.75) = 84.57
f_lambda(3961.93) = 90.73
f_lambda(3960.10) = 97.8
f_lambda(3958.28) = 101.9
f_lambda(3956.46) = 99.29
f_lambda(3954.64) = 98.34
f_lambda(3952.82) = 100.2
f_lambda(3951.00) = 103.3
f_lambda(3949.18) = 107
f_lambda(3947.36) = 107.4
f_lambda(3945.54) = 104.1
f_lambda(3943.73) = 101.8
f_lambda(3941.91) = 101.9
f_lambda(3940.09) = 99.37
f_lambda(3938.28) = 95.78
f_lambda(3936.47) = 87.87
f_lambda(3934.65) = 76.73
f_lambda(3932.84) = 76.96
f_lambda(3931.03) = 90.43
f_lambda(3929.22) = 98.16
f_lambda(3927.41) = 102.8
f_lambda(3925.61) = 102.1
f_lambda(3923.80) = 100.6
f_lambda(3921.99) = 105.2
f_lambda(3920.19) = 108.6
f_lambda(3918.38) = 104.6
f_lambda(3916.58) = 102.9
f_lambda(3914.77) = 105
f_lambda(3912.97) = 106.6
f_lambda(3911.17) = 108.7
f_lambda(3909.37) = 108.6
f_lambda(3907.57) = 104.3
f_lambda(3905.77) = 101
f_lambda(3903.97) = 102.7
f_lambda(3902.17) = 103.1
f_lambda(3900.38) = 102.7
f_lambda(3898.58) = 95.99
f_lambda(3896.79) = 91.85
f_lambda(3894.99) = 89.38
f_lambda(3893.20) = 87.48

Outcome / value 2.7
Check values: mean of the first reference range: 105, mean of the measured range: 95.7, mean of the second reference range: 101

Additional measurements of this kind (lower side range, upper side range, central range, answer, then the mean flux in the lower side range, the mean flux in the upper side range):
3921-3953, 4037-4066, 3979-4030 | -1.6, 97.9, 106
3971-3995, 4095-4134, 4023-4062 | -4.3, 95.9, 97.2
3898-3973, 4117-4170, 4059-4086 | -1.0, 98.6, 101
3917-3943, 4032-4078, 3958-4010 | 1.5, 96.6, 106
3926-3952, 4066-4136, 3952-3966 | 0.4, 96.8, 99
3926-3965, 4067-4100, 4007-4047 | -4.1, 96.4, 98.8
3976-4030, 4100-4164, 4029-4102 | -0.7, 105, 100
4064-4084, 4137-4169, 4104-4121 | 2.0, 105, 101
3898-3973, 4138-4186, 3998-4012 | -0.9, 98.6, 101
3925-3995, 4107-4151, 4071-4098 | -0.2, 96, 97.7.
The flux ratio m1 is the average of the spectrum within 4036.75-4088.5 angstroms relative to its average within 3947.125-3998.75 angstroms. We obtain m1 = 1.08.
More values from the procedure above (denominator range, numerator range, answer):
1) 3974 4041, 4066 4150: 0.95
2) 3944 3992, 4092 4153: 1.02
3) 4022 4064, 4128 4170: 0.94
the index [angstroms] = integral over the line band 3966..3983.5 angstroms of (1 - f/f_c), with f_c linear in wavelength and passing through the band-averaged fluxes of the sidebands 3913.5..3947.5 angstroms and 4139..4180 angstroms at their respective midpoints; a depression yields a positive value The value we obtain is 1.6 angstroms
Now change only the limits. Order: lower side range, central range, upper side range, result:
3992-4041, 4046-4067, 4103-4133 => -0.4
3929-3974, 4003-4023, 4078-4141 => -2.4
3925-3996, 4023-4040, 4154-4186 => -1.9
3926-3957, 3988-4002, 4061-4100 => -1.2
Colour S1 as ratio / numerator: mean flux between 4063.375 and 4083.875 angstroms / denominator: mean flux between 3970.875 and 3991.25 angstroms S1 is 1.12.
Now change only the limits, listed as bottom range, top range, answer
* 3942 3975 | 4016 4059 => 1.13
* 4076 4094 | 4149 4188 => 1.02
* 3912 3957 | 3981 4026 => 1.07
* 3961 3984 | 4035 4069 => 1.19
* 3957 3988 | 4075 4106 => 1.09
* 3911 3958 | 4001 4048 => 1.08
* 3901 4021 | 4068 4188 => 1.00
